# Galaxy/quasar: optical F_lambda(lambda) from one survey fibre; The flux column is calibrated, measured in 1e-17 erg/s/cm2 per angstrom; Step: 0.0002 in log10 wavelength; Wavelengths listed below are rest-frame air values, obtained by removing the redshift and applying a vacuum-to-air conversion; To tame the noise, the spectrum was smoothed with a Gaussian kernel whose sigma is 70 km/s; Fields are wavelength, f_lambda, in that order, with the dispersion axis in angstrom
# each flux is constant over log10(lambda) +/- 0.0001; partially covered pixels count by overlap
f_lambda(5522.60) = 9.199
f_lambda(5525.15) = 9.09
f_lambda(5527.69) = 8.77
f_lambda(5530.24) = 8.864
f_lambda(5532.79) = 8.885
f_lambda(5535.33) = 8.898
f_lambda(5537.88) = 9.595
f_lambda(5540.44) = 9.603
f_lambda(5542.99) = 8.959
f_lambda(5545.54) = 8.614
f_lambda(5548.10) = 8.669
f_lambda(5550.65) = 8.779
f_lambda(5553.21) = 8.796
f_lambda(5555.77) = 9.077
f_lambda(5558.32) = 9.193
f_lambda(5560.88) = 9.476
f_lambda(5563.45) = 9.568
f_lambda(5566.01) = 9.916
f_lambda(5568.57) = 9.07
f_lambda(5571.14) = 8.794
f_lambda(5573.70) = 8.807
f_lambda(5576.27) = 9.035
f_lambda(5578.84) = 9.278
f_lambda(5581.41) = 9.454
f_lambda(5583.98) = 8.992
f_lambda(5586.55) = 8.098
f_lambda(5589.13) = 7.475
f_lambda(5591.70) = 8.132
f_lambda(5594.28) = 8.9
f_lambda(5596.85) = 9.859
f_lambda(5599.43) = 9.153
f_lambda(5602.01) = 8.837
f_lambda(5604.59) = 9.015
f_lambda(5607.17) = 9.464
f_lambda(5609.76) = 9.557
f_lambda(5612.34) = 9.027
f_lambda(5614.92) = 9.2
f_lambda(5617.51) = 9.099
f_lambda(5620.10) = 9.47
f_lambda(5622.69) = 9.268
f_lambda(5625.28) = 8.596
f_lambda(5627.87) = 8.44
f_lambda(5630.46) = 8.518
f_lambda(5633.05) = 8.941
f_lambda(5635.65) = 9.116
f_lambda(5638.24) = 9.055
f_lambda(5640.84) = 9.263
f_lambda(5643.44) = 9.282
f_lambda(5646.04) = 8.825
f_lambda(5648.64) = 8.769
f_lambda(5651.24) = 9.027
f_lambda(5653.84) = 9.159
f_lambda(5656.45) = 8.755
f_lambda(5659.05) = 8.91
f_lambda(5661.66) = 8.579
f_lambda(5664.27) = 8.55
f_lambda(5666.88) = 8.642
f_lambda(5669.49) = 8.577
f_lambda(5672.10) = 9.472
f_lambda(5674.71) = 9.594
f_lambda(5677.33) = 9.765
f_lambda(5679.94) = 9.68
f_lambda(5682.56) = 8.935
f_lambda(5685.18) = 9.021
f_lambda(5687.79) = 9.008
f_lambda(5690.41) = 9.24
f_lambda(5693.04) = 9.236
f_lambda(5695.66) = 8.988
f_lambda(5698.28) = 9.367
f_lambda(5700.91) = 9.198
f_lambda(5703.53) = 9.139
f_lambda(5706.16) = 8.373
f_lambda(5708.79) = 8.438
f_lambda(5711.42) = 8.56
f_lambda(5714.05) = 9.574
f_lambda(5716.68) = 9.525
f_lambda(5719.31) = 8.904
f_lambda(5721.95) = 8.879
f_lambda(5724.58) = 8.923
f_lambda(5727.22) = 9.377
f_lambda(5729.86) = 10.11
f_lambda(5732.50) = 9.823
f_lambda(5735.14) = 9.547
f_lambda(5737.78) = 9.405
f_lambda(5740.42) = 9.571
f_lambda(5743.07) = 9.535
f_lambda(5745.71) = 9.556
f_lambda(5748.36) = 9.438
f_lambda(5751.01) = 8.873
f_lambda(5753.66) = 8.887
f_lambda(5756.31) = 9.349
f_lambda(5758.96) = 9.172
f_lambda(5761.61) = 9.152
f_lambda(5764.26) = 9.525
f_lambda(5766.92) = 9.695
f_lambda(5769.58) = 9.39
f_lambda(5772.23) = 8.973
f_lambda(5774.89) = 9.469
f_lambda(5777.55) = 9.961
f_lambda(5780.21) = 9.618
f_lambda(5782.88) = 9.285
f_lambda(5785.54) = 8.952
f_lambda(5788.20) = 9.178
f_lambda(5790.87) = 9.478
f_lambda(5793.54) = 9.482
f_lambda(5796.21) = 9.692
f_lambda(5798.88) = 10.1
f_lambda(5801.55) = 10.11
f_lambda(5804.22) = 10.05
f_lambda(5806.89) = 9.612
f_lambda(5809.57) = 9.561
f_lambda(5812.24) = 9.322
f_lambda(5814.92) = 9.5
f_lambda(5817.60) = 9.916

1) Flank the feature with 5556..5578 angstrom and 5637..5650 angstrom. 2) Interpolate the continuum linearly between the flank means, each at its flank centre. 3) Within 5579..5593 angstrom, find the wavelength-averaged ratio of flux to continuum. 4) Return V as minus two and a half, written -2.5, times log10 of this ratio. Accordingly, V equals 0.08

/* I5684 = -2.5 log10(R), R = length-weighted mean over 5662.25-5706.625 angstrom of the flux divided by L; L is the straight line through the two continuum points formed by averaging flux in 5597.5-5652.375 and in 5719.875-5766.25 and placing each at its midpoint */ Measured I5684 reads 0.011 mag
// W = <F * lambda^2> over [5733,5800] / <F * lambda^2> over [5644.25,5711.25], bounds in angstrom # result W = 1.1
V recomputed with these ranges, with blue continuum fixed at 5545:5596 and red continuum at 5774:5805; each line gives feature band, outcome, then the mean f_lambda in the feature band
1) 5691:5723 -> 0.039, 9.02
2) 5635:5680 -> 0.018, 9.04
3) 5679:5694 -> 0.013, 9.17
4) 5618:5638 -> 0.021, 8.92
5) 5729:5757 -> 0.001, 9.45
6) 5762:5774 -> 0.018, 9.38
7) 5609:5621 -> -0.023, 9.25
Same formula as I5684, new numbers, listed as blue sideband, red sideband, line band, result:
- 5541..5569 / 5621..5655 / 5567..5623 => 0.00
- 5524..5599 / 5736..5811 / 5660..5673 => 0.06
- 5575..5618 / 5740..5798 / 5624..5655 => 0.02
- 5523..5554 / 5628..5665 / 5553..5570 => -0.04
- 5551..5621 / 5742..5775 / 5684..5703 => 0.01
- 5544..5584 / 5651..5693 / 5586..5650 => 0.02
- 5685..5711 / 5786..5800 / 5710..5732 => -0.02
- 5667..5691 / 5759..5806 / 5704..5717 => 0.05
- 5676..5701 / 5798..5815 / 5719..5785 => 0.02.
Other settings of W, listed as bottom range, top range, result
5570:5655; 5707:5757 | 1.08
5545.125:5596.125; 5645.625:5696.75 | 1.05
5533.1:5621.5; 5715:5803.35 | 1.11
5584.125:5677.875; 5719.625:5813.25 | 1.11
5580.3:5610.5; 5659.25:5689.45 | 1.05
